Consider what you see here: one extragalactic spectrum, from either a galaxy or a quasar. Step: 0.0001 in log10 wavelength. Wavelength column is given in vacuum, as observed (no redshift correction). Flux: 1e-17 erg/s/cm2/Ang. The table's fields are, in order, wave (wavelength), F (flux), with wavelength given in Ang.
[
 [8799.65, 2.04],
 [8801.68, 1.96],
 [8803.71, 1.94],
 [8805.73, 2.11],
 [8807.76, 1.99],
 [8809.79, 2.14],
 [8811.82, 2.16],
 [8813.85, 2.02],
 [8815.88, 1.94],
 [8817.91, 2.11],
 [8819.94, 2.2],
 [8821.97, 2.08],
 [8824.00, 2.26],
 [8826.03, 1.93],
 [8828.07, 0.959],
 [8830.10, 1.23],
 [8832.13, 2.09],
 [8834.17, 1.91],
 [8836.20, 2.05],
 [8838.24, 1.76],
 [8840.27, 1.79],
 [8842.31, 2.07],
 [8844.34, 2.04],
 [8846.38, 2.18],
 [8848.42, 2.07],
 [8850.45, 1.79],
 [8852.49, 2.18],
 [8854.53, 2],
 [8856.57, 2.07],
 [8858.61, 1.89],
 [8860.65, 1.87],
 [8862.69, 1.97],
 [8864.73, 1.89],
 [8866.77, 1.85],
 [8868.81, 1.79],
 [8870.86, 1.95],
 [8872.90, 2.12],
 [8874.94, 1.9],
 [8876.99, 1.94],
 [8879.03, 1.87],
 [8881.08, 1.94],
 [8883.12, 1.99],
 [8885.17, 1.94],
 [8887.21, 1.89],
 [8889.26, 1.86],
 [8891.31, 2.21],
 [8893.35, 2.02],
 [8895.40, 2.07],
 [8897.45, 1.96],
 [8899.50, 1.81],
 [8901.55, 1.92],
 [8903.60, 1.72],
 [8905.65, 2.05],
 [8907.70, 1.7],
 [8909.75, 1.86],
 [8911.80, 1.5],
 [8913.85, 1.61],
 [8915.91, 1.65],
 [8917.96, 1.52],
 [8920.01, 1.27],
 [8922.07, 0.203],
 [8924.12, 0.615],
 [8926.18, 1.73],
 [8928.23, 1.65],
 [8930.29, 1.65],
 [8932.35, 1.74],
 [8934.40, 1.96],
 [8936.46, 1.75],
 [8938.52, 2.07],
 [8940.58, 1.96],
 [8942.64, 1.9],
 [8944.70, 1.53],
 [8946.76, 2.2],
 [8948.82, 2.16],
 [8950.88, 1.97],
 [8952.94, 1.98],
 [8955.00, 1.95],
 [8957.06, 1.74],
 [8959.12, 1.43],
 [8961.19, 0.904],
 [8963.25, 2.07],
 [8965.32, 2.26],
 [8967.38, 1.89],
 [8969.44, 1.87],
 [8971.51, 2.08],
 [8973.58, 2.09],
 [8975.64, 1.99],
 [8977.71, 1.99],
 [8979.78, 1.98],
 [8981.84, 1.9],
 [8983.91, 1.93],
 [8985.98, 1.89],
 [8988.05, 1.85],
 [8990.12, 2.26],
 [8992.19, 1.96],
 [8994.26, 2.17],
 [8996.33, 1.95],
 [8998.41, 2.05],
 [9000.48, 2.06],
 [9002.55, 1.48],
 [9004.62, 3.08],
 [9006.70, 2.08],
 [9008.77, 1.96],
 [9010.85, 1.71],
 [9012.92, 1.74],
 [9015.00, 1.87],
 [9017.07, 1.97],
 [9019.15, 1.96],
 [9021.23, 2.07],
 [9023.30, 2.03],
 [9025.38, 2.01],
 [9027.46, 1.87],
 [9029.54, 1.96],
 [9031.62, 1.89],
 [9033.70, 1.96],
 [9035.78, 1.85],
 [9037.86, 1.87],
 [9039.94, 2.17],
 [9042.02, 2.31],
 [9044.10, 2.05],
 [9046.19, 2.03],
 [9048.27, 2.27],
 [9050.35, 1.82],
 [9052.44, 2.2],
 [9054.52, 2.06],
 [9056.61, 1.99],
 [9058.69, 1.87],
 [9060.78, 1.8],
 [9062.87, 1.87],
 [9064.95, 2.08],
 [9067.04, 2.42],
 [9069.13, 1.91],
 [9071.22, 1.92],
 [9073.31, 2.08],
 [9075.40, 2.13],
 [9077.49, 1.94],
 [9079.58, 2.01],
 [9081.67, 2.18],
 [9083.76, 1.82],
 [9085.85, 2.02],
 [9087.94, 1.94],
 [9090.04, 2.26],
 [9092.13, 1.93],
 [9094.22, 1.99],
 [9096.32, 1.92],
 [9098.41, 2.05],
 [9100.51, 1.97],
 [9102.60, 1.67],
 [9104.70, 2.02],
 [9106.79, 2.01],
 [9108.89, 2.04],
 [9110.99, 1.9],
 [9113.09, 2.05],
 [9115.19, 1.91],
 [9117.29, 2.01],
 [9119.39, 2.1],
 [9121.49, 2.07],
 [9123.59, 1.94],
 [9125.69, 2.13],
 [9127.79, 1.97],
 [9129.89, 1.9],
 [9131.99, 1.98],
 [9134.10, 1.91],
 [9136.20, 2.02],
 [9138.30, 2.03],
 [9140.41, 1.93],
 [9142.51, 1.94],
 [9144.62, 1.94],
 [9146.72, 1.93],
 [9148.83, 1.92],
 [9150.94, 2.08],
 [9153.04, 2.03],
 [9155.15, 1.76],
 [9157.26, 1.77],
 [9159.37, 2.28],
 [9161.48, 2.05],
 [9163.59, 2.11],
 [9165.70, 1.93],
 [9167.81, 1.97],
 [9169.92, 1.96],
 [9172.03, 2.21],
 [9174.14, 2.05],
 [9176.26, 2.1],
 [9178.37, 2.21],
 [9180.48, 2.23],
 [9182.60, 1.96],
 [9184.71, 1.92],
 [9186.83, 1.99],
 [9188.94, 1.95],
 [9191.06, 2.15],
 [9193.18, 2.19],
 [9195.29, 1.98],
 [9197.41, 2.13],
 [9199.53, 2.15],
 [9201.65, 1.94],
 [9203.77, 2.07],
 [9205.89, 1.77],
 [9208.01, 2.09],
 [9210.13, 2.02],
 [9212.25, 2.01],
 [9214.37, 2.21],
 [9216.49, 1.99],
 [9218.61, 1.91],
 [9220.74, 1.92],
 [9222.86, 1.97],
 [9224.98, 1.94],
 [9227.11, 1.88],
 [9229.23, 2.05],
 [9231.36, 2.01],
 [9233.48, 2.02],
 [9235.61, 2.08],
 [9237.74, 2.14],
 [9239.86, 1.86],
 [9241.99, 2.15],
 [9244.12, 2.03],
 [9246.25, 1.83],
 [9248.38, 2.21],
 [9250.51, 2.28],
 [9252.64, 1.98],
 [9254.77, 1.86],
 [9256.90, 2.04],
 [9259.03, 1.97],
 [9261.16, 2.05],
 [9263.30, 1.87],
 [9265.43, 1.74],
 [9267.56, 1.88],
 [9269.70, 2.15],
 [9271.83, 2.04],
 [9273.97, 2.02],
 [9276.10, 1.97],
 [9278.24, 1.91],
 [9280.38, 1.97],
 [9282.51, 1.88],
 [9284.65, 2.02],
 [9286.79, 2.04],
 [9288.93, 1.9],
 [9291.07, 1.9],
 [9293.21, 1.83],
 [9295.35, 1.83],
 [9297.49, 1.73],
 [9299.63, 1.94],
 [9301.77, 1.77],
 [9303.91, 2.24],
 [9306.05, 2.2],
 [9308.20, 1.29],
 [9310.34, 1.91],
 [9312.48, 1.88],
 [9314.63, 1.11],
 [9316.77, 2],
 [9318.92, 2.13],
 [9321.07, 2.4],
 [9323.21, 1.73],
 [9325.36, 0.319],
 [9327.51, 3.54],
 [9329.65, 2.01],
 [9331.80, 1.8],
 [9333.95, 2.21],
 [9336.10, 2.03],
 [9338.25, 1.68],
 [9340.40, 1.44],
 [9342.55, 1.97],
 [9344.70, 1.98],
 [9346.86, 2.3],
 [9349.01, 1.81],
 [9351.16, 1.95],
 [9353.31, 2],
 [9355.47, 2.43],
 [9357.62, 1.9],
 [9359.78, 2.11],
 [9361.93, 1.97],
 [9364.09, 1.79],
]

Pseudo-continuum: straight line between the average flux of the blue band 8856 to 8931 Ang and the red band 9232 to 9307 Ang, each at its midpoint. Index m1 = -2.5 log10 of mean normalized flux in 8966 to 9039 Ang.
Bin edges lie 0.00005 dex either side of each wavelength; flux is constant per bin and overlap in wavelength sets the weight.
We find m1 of -0.09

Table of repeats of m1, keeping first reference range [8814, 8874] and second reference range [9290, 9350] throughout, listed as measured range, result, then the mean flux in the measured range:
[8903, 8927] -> 0.31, 1.44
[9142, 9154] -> -0.04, 1.97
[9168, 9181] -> -0.11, 2.11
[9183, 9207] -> -0.06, 2.02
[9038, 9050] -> -0.11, 2.12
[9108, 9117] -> -0.04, 1.98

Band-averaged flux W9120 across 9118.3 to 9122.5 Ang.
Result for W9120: 2.08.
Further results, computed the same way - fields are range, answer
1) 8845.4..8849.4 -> 2.12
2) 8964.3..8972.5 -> 2.03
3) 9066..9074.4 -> 2.08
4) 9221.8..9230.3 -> 1.96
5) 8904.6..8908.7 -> 1.88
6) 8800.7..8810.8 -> 2.03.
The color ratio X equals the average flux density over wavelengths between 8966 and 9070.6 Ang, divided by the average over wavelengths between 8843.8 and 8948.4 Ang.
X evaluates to 1.10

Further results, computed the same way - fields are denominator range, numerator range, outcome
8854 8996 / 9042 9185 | 1.09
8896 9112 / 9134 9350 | 1.04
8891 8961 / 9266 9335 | 1.12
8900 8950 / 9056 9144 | 1.20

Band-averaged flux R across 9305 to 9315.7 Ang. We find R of 1.68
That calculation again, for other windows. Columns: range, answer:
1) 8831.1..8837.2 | 2.01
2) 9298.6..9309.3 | 1.89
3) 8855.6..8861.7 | 1.94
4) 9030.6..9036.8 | 1.9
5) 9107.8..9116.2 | 1.97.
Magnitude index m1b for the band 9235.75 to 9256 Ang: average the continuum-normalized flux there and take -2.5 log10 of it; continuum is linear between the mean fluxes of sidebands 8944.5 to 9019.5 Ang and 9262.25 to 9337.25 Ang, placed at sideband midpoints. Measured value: -0.06 mag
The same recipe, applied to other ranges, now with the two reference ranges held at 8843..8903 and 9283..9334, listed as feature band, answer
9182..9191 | -0.03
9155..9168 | -0.04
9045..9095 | -0.05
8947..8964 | 0.09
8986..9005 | -0.06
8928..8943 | 0.06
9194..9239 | -0.06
